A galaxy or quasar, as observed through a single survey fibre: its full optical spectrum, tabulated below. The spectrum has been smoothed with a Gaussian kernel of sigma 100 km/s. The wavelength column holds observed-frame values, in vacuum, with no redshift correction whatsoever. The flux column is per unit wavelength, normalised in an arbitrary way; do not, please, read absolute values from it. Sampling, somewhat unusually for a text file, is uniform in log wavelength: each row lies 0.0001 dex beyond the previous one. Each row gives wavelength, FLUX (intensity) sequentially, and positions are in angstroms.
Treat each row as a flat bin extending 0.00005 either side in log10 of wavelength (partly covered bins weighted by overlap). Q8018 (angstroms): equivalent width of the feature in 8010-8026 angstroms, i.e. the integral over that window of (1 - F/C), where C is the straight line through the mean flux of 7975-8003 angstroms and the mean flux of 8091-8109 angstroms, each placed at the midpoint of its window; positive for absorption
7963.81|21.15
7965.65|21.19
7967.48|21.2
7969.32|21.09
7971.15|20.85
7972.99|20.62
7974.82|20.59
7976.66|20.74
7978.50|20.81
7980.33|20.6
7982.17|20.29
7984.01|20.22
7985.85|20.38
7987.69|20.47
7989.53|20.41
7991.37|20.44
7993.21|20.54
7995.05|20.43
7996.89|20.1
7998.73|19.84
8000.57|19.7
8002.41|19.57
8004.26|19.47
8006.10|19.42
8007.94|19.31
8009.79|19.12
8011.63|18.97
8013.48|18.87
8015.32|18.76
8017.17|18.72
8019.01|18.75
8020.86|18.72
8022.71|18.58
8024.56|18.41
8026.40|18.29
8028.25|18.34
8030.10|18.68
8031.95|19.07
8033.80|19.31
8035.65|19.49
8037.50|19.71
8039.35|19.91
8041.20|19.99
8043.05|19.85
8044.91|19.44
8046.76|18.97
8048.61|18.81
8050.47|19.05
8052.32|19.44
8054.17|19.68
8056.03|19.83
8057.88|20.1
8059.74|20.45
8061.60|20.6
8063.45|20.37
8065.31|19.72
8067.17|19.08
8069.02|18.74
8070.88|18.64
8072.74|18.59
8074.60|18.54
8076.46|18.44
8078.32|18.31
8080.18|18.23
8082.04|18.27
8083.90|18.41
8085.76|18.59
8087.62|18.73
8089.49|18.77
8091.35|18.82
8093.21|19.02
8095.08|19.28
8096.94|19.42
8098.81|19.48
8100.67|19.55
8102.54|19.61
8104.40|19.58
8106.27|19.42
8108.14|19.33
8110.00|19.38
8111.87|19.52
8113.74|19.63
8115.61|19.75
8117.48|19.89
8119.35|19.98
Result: 1.07 angstroms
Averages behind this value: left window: 20.3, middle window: 18.7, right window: 19.4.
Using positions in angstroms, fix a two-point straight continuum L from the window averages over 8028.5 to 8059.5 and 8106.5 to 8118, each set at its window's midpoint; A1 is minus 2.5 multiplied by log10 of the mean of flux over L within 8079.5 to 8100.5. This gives 0.04 mag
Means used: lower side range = 19.5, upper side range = 19.6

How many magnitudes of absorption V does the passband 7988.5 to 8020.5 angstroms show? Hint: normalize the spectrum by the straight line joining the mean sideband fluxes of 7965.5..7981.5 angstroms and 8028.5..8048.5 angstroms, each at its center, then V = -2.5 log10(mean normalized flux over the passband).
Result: 0.033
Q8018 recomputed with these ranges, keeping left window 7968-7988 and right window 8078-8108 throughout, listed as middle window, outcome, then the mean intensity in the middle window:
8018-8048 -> 1.1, 19.1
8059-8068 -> -0.3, 20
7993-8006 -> 0.3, 19.9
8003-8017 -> 0.7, 19.1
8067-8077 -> 0.3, 18.7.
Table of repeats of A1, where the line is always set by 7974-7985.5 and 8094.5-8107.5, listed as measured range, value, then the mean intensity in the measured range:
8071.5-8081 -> 0.072 mag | 18.4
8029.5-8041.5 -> 0.033 mag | 19.4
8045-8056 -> 0.036 mag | 19.3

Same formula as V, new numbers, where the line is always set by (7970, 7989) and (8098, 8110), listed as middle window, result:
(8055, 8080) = 0.028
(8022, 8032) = 0.092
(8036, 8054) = 0.029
